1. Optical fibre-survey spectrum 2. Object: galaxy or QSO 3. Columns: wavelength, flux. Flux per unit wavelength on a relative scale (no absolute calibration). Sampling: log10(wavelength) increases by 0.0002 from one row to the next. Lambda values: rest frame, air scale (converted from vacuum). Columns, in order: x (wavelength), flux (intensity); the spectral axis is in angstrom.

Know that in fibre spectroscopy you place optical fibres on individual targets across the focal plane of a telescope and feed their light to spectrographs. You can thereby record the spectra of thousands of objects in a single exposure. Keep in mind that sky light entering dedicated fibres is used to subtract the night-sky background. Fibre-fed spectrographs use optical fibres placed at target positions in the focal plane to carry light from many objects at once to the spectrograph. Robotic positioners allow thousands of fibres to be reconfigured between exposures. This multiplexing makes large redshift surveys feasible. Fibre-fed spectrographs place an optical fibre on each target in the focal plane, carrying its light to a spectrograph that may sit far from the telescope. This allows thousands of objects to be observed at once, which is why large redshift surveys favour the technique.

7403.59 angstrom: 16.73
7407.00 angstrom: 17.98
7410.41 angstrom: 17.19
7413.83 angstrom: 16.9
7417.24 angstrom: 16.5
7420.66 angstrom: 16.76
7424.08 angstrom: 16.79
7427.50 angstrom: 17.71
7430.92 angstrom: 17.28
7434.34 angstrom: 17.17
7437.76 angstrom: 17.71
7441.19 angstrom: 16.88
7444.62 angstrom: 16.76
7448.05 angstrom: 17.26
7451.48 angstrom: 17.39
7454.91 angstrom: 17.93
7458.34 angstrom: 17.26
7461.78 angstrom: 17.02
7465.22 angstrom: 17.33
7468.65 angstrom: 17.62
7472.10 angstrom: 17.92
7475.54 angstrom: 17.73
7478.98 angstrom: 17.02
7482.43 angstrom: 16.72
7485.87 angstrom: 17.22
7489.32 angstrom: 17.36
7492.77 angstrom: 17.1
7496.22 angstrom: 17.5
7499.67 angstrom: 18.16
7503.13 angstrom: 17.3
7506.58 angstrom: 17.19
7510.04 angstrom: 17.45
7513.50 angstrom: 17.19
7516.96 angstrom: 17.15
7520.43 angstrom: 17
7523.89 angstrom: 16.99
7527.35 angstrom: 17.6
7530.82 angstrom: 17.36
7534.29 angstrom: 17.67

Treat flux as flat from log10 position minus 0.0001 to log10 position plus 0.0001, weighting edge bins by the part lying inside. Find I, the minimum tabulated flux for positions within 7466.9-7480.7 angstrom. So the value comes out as 17.02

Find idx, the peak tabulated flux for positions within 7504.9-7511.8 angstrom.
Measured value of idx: 17.45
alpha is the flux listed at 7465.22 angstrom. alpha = 17.33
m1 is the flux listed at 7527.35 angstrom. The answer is 17.6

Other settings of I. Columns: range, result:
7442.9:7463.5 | 16.76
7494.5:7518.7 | 17.15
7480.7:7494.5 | 16.72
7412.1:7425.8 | 16.5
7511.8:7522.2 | 17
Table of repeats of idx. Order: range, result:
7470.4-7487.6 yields 17.92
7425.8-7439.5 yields 17.71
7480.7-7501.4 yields 18.16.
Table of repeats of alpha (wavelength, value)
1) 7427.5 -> 17.71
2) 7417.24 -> 16.5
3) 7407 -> 17.98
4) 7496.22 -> 17.5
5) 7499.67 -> 18.16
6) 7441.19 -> 16.88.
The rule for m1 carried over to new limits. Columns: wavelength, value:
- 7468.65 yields 17.62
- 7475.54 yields 17.73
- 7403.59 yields 16.73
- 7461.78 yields 17.02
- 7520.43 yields 17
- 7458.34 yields 17.26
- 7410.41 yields 17.19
